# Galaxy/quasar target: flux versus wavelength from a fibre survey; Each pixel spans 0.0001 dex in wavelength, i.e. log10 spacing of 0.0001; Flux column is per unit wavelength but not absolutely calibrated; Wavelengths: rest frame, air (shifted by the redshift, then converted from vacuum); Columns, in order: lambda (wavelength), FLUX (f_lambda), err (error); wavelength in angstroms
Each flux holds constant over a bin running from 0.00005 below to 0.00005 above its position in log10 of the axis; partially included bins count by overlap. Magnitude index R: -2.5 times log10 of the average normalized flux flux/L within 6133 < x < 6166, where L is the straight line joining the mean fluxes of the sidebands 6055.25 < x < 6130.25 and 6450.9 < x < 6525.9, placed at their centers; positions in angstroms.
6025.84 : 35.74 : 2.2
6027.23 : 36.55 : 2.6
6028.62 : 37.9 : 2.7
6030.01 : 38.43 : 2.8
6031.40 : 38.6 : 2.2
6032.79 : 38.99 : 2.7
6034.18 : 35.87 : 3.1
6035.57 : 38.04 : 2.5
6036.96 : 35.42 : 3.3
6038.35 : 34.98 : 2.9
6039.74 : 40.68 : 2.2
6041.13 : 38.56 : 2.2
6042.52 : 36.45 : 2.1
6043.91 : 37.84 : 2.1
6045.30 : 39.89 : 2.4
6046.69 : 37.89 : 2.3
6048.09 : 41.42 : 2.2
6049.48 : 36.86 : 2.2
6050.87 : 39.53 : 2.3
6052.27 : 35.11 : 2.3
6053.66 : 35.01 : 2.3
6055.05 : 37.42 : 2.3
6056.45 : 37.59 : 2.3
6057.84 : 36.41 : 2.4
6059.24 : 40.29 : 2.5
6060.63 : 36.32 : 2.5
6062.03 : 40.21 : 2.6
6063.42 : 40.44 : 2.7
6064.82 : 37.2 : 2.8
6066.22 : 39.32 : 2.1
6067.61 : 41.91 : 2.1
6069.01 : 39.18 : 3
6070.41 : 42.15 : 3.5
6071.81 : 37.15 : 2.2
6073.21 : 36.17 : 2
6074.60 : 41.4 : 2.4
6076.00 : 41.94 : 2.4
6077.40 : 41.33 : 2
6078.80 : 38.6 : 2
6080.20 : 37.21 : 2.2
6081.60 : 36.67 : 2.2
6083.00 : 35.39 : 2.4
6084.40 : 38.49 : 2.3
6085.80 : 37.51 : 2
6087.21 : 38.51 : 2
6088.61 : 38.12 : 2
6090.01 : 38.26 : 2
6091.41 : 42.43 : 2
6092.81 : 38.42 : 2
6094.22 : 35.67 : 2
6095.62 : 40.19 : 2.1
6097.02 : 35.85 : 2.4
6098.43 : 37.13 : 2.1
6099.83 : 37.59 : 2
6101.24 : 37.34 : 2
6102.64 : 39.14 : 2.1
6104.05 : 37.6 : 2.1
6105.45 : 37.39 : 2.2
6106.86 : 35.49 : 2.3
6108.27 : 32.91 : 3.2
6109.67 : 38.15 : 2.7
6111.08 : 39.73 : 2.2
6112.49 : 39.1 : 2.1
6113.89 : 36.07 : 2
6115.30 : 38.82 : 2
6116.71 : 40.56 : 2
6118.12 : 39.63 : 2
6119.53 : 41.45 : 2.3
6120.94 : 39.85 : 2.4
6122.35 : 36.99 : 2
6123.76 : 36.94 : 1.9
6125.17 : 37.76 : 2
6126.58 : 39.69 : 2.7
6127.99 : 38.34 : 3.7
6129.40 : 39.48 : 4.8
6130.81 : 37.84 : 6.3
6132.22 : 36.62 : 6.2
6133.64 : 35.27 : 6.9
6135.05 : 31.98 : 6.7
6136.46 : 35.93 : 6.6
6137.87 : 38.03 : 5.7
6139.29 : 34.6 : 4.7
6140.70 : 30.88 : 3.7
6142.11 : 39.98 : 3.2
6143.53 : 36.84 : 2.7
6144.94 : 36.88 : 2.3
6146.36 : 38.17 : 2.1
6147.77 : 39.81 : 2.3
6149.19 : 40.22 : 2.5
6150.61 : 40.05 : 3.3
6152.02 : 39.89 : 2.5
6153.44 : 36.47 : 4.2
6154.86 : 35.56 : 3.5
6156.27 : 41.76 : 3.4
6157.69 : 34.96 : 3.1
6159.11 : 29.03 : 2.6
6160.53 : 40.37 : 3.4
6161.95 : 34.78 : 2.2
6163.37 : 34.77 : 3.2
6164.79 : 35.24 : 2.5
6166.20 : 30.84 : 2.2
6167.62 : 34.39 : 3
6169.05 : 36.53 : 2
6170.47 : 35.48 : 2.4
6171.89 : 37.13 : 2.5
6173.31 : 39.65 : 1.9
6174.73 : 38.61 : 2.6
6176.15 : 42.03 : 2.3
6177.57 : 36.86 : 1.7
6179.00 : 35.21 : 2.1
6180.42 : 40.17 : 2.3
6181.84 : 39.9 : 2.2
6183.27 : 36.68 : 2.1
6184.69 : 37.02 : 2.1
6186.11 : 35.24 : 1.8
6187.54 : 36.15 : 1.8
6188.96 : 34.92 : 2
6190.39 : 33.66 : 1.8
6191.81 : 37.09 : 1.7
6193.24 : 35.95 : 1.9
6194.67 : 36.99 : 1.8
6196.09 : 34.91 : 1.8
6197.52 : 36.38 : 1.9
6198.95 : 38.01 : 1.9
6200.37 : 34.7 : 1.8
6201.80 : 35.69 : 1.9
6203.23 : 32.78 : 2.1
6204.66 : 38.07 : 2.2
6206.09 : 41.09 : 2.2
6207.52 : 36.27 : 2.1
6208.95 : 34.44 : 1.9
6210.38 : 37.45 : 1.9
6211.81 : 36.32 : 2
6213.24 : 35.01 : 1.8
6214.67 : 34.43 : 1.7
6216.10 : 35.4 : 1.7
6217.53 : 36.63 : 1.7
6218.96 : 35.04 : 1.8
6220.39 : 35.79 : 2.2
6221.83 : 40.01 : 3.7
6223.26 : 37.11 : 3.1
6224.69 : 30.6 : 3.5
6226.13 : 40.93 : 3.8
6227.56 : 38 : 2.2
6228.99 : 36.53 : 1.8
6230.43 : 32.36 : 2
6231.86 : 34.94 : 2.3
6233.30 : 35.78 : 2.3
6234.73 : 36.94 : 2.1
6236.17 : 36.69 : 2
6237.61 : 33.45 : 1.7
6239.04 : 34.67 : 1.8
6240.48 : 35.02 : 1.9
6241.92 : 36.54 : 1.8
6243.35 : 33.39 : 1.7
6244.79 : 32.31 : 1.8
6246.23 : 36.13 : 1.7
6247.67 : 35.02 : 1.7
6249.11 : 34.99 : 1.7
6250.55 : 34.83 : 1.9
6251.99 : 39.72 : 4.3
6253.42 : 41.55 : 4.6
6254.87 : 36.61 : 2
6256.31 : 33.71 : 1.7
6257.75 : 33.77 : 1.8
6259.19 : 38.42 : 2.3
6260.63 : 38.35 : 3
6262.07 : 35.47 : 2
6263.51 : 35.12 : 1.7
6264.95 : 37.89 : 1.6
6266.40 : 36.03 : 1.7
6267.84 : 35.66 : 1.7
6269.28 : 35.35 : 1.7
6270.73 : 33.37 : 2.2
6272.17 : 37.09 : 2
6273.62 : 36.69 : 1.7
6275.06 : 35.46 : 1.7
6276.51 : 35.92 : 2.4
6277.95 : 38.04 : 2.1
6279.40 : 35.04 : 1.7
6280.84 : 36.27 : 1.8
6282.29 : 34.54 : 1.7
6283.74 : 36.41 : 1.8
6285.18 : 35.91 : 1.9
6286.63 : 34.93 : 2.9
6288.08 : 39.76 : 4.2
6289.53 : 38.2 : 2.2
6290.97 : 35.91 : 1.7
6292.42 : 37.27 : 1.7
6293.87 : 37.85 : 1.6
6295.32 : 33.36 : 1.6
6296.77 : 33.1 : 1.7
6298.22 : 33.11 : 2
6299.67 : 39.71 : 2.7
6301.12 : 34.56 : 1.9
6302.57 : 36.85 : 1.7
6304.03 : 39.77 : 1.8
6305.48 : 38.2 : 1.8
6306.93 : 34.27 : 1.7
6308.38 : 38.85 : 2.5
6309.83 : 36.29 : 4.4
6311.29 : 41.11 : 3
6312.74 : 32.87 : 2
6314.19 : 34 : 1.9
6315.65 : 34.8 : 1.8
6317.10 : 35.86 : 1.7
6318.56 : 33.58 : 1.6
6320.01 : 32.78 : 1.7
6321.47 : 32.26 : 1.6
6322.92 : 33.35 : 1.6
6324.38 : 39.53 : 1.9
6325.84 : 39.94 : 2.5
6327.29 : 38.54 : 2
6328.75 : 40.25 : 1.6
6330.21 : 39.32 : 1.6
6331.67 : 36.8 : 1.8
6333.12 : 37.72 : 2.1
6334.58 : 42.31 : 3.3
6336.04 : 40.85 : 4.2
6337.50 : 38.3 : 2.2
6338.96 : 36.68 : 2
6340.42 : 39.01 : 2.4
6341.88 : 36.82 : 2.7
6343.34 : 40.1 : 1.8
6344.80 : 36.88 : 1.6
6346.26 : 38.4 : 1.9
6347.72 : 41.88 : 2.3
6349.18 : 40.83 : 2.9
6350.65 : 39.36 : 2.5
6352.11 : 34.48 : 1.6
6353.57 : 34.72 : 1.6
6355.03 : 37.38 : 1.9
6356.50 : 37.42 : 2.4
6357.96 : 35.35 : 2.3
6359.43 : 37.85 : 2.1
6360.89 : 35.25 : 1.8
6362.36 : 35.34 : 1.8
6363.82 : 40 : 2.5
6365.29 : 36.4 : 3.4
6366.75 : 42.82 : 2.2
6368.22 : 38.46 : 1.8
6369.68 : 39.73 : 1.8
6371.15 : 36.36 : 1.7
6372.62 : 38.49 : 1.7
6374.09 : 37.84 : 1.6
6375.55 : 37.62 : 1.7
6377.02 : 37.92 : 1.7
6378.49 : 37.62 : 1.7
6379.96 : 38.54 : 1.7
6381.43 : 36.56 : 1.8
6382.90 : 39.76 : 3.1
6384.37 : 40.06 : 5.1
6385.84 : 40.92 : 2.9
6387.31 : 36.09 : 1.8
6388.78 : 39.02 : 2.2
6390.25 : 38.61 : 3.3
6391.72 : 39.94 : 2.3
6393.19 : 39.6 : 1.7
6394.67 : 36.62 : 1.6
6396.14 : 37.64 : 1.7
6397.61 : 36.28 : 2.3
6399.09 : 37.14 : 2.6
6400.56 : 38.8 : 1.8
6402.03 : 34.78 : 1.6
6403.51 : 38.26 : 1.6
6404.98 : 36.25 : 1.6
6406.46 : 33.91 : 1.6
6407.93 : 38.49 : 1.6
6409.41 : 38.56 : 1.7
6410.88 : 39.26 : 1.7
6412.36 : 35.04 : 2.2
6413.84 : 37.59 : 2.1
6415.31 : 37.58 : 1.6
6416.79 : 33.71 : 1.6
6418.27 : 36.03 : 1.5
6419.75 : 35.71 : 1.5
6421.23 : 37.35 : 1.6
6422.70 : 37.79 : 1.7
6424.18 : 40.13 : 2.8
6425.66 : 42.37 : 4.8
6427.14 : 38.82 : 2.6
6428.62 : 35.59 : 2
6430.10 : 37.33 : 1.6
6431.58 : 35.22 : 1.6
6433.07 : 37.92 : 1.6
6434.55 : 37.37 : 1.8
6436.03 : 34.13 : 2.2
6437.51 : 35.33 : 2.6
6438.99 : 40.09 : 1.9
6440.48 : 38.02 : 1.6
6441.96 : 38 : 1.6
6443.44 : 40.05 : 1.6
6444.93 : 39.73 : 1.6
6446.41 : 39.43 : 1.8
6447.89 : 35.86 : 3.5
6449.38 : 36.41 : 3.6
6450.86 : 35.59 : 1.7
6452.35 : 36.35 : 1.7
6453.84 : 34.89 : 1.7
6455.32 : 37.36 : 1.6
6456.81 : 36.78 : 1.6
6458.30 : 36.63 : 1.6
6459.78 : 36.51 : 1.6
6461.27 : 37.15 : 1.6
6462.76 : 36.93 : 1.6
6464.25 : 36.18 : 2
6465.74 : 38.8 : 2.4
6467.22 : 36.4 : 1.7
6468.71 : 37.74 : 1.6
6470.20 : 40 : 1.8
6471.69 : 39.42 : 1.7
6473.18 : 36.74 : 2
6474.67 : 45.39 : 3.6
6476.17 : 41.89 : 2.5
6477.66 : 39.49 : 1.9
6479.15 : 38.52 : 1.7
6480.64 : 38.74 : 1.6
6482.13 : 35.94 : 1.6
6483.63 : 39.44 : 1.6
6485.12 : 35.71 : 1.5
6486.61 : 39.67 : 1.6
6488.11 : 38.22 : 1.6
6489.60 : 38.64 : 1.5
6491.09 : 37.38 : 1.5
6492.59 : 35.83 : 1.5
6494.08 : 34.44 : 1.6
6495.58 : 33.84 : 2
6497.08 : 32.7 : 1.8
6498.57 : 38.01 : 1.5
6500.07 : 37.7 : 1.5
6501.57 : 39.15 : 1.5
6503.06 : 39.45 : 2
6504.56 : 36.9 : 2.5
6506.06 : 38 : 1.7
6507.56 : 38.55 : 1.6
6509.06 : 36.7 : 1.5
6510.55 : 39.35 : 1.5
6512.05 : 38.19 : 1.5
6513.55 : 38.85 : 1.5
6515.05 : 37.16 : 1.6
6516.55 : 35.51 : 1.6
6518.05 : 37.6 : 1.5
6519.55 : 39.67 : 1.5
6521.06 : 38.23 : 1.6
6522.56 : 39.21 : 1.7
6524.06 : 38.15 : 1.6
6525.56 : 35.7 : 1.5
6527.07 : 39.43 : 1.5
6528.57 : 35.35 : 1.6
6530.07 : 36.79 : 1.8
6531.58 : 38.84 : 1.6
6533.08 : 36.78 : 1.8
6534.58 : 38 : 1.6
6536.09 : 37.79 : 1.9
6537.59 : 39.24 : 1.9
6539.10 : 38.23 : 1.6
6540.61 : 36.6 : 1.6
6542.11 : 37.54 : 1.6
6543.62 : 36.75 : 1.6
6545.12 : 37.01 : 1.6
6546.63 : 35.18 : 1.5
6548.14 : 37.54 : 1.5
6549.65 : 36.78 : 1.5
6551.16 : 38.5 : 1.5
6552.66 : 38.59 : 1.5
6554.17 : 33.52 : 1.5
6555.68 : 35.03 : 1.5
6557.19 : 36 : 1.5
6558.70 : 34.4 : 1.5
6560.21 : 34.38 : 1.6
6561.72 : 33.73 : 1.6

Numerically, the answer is 0.05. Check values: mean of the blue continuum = 38.4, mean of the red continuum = 37.7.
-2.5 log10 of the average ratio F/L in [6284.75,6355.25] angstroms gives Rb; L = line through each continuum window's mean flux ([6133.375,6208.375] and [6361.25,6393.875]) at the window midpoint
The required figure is 0.02 mag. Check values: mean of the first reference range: 36.6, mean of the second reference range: 38.5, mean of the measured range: 37.1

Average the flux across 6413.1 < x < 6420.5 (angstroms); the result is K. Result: 36.1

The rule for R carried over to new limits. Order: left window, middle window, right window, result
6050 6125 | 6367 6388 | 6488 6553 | -0.02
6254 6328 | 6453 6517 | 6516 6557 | -0.02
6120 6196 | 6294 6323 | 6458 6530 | 0.05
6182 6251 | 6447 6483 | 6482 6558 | -0.02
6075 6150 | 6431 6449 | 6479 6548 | 0.00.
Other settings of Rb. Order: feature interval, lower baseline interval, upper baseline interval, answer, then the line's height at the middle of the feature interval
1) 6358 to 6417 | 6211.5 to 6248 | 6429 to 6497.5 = -0.03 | 36.9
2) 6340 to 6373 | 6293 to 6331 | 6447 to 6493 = -0.04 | 36.7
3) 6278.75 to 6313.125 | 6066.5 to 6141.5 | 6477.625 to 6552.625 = 0.04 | 37.8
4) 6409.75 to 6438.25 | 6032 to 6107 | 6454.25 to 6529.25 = 0.02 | 37.8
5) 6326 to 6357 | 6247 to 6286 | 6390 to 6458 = -0.05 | 36.7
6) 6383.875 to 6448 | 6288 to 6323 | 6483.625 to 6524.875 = -0.02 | 36.8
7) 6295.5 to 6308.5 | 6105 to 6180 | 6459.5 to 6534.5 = 0.04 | 37.5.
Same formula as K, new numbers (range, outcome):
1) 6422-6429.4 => 38.9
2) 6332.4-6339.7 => 39.1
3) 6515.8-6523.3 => 38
